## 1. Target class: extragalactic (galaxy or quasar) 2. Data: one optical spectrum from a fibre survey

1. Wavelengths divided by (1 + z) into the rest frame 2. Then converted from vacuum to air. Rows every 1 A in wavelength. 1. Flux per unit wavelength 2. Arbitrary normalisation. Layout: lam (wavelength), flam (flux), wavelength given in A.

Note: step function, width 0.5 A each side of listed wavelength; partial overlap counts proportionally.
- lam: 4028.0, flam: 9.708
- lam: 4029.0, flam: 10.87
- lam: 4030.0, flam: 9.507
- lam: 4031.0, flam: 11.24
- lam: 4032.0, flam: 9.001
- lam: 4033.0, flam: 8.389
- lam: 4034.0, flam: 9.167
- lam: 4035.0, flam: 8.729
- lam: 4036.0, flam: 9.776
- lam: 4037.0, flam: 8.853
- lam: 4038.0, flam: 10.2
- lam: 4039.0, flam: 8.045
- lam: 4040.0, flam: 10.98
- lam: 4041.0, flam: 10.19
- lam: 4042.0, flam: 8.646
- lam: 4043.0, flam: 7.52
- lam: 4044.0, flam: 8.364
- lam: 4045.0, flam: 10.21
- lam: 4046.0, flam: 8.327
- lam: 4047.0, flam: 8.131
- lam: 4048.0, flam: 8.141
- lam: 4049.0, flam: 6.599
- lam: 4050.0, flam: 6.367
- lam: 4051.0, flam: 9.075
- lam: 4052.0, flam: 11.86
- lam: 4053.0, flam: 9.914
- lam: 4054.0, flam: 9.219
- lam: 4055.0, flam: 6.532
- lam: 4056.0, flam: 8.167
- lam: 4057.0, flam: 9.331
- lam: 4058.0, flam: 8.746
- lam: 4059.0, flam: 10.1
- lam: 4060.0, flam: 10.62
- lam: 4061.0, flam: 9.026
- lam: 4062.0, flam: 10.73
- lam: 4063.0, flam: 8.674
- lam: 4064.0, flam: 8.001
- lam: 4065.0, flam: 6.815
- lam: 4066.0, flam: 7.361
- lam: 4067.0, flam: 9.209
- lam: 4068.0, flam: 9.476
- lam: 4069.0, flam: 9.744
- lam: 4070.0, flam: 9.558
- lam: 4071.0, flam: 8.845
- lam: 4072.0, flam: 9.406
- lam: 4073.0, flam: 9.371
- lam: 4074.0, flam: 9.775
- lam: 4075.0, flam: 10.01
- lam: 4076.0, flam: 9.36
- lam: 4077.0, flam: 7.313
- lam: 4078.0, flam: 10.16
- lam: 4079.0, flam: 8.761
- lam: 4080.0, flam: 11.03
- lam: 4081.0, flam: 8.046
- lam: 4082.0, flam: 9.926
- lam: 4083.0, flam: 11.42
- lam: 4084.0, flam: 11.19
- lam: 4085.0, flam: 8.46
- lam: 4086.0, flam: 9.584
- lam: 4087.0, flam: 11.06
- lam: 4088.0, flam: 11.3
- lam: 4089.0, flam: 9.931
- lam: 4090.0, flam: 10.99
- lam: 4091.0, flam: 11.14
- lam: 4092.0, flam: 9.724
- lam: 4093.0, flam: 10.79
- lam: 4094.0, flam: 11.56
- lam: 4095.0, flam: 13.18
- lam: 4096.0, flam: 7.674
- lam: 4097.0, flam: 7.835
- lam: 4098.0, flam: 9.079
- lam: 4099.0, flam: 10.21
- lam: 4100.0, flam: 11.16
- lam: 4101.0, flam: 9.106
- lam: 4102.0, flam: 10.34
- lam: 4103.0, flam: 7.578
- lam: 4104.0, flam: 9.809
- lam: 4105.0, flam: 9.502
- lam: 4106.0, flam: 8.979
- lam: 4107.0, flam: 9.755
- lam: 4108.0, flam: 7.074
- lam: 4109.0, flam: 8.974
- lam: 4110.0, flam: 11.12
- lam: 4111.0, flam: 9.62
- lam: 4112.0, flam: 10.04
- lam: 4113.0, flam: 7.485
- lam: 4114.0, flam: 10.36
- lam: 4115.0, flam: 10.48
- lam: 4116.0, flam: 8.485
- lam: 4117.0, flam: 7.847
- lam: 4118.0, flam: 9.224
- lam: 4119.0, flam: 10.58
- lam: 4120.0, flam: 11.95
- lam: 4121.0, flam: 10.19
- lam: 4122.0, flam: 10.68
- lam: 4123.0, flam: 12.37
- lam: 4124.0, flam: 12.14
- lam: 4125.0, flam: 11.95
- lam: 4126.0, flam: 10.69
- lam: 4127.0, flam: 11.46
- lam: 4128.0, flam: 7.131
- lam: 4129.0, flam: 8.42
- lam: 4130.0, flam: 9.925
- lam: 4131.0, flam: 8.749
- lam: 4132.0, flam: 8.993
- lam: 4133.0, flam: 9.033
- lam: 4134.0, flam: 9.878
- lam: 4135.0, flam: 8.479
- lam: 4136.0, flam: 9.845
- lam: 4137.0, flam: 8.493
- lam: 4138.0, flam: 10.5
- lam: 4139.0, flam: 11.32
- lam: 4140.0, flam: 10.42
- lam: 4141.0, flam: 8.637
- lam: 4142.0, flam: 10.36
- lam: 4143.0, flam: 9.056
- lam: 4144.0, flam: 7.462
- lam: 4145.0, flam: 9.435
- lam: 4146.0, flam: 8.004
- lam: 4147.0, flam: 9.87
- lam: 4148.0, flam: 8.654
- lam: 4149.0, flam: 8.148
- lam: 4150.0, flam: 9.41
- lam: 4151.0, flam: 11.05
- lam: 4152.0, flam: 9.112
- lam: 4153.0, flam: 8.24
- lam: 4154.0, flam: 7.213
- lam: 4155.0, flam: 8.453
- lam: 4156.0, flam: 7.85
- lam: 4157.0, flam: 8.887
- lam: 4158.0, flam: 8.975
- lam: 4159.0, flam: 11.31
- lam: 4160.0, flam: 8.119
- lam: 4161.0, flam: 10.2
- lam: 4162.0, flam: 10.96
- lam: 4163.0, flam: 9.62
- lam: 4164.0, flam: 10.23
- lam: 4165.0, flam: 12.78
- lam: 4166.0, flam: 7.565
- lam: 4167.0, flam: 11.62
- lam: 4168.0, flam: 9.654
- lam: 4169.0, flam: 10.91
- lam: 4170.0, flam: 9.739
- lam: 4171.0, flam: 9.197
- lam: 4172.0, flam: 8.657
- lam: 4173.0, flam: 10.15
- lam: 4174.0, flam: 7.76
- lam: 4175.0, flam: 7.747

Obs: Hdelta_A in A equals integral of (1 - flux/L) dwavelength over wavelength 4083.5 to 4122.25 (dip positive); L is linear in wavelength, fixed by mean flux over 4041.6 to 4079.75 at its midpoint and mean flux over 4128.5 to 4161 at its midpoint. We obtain -3.5 A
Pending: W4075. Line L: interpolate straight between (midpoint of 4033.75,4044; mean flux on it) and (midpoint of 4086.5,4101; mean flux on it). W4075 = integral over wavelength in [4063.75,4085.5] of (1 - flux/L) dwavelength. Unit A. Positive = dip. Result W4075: 1.5 A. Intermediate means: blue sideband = 9.17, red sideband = 10.4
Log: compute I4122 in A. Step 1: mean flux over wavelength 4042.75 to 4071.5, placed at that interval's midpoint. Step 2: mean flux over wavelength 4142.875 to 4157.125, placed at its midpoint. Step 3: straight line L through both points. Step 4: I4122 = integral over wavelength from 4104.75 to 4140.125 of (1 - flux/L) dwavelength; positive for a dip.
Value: -4.2 A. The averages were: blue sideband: 8.79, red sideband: 8.71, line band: 9.78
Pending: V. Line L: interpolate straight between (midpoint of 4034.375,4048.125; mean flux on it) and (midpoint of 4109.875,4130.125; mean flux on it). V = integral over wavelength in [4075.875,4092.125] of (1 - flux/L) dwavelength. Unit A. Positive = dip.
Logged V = -0.6 A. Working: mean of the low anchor 9.03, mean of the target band 9.98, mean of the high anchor 10.1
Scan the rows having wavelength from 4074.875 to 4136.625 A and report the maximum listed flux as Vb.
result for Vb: 13.18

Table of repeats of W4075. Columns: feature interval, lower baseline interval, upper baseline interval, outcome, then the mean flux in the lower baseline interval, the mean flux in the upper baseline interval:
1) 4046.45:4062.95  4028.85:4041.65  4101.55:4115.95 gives 1.04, 9.57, 9.33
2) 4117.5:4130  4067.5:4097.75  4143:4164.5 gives -1.47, 9.88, 9.1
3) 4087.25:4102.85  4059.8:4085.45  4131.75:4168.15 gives -1.48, 9.31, 9.4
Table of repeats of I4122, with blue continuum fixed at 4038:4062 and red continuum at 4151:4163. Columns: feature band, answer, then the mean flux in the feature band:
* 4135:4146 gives -0.39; 9.43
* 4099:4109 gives -0.28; 9.29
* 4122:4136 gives -1.35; 9.96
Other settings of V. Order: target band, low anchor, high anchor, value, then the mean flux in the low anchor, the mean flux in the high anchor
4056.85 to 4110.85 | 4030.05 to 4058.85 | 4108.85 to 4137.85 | -1.2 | 8.94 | 9.83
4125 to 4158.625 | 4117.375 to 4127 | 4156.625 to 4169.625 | 4.4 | 11.1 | 10.1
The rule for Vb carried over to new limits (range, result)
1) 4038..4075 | 11.86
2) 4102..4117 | 11.12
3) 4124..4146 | 12.14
